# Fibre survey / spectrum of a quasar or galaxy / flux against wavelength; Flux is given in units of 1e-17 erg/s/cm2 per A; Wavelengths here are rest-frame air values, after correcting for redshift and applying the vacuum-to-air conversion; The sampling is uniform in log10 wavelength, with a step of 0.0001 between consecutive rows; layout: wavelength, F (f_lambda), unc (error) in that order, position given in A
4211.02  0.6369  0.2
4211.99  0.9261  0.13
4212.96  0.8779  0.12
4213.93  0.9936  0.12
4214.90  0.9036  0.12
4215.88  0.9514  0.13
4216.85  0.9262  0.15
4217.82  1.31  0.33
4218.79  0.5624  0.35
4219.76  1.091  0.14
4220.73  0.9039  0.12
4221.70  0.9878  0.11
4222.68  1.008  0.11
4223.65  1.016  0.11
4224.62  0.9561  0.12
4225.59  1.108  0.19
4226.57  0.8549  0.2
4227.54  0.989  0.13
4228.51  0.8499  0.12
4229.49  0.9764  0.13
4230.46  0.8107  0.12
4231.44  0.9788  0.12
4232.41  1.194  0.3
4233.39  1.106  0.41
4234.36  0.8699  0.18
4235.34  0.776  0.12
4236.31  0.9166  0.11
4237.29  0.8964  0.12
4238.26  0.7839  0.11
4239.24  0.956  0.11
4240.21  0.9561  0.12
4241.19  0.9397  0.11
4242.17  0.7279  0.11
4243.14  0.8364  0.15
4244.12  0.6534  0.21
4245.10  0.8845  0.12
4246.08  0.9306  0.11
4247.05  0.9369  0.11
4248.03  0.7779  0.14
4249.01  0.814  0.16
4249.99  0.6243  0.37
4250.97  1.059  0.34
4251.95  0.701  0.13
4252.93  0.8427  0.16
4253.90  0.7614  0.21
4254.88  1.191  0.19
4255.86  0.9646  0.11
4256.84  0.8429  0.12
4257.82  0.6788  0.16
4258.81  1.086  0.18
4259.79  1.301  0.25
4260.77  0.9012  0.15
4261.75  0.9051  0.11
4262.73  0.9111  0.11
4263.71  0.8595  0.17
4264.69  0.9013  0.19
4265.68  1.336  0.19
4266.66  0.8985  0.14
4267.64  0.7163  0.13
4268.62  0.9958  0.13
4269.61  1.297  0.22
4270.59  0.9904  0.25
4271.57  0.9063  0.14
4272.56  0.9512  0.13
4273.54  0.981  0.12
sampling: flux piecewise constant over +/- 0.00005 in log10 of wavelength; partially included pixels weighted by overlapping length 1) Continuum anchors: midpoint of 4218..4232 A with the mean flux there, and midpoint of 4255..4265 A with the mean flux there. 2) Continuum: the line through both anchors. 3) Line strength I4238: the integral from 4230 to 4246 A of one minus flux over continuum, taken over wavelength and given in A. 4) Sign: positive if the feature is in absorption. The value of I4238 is 0.87 A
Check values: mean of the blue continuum 0.945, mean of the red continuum 0.945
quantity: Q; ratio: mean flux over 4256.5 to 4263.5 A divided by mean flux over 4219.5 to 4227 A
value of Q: 1.0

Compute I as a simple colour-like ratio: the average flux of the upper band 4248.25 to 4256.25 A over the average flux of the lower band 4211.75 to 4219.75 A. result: 0.92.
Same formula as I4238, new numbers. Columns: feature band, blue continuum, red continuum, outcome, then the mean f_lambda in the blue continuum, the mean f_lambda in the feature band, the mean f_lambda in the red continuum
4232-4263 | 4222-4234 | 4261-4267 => 2.51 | 0.986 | 0.897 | 0.968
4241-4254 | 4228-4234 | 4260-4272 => 2.13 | 0.983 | 0.82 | 0.977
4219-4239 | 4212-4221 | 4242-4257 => -0.84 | 0.946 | 0.948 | 0.85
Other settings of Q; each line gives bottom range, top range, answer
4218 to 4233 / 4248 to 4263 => 0.94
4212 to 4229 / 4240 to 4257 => 0.90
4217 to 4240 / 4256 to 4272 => 1.02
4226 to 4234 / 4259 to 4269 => 1.01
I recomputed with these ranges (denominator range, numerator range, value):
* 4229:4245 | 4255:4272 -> 1.09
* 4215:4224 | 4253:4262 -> 0.99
